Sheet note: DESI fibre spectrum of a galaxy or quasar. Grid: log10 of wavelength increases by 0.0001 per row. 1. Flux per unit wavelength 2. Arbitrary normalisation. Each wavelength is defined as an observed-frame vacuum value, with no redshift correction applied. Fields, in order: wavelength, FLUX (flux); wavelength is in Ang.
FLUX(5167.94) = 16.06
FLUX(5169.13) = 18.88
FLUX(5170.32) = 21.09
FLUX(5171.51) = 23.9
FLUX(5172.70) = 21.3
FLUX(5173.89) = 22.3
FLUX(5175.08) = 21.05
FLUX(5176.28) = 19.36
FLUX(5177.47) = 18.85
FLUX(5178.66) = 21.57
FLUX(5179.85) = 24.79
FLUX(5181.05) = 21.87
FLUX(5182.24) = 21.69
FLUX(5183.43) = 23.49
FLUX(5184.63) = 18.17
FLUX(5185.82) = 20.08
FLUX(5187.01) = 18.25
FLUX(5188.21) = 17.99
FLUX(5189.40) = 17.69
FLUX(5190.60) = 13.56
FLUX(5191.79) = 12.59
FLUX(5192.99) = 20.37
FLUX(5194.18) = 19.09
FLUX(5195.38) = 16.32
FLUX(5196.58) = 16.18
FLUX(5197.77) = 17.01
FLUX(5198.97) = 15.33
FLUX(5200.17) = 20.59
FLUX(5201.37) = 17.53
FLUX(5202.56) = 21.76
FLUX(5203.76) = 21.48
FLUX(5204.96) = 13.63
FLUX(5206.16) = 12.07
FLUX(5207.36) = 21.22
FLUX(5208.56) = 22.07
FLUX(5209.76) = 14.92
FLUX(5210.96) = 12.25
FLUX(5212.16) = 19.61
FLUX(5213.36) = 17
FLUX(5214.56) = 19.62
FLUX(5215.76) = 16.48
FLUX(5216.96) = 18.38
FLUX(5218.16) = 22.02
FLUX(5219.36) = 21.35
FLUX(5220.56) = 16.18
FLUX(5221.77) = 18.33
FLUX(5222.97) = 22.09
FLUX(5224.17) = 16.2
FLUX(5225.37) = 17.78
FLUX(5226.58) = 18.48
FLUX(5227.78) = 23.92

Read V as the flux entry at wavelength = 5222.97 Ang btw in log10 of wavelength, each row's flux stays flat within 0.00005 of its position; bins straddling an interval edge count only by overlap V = 22.09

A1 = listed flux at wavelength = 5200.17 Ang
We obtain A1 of 20.59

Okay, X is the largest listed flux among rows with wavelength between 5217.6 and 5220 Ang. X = 22.02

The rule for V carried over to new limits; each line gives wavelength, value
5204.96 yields 13.63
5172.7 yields 21.3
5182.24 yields 21.69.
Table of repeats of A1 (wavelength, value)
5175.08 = 21.05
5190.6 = 13.56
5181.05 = 21.87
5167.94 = 16.06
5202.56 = 21.76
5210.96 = 12.25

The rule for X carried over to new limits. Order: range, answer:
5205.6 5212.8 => 22.07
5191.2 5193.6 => 20.37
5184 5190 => 20.08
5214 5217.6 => 19.62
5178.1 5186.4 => 24.79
